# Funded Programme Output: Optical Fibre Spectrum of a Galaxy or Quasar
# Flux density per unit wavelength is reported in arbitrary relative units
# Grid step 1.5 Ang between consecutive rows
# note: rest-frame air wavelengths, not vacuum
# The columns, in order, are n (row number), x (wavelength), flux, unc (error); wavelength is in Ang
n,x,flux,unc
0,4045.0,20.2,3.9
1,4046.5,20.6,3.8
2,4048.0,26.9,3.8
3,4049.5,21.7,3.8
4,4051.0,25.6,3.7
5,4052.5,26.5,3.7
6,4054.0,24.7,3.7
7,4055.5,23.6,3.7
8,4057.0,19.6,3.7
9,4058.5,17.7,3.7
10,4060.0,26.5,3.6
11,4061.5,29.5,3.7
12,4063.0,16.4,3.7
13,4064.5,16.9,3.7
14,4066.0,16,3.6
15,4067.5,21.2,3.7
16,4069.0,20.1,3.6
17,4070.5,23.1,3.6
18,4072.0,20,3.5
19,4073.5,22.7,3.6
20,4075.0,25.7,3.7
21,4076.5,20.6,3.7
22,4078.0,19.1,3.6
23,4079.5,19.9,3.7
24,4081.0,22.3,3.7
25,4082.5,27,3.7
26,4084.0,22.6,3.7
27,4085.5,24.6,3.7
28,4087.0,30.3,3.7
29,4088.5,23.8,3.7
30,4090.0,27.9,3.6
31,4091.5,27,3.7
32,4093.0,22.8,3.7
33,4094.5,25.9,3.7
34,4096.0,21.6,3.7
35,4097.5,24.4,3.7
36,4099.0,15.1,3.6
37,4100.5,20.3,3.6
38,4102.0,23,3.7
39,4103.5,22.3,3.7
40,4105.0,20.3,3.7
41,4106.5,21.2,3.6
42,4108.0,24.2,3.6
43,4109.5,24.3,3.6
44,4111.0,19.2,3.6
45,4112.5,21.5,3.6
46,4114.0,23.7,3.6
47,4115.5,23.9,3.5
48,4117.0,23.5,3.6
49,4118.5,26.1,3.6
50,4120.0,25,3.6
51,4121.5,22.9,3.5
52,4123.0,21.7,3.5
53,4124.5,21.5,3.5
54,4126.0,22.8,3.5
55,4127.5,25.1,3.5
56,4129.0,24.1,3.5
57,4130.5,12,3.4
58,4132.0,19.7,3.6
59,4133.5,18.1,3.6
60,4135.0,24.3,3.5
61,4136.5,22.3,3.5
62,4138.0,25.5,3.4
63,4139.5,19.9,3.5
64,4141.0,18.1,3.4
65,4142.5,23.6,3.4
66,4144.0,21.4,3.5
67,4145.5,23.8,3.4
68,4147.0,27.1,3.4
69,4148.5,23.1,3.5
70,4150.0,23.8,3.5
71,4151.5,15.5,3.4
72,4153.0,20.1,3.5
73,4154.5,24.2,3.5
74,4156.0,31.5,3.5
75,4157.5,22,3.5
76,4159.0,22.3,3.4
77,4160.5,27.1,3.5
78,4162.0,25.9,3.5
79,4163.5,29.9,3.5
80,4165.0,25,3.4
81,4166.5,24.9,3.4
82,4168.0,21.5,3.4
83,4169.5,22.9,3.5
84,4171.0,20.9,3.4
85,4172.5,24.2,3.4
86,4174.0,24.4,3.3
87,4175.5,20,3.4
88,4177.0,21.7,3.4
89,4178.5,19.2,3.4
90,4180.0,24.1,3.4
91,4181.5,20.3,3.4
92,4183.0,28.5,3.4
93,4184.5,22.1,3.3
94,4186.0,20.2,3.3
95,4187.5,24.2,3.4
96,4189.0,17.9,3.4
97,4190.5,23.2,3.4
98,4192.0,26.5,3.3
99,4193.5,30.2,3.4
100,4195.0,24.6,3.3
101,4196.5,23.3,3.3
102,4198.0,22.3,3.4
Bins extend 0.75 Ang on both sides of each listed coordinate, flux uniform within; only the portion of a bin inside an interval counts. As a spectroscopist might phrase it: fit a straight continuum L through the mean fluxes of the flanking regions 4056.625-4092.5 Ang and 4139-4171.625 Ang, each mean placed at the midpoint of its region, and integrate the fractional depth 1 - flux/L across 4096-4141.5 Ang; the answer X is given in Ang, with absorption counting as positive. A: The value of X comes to 2.3 Ang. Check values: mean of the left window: 22.6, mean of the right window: 23.4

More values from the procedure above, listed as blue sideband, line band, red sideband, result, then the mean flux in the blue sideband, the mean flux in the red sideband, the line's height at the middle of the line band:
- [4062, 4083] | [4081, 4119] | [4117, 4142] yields -3.7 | 20.8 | 21.9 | 21.3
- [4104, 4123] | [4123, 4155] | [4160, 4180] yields 2.1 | 22.9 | 23.6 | 23.2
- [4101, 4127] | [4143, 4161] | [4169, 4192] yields -0.7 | 22.8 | 22.4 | 22.5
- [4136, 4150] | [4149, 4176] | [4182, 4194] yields -0.5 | 22.8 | 23.9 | 23.3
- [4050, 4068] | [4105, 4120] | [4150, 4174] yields 0.0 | 22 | 23.9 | 23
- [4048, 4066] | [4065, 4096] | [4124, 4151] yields -1.0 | 22.5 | 22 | 22.3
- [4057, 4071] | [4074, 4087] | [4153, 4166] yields -1.0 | 20.7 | 25.6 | 21.6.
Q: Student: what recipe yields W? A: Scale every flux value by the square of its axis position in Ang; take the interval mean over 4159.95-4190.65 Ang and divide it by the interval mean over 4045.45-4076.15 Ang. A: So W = 1.11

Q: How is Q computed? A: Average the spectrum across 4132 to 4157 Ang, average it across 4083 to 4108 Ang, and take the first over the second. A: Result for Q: 0.96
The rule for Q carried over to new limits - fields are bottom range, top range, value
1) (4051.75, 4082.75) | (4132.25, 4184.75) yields 1.06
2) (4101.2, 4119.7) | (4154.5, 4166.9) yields 1.14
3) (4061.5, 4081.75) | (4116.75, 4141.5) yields 1.06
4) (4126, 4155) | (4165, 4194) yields 1.06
